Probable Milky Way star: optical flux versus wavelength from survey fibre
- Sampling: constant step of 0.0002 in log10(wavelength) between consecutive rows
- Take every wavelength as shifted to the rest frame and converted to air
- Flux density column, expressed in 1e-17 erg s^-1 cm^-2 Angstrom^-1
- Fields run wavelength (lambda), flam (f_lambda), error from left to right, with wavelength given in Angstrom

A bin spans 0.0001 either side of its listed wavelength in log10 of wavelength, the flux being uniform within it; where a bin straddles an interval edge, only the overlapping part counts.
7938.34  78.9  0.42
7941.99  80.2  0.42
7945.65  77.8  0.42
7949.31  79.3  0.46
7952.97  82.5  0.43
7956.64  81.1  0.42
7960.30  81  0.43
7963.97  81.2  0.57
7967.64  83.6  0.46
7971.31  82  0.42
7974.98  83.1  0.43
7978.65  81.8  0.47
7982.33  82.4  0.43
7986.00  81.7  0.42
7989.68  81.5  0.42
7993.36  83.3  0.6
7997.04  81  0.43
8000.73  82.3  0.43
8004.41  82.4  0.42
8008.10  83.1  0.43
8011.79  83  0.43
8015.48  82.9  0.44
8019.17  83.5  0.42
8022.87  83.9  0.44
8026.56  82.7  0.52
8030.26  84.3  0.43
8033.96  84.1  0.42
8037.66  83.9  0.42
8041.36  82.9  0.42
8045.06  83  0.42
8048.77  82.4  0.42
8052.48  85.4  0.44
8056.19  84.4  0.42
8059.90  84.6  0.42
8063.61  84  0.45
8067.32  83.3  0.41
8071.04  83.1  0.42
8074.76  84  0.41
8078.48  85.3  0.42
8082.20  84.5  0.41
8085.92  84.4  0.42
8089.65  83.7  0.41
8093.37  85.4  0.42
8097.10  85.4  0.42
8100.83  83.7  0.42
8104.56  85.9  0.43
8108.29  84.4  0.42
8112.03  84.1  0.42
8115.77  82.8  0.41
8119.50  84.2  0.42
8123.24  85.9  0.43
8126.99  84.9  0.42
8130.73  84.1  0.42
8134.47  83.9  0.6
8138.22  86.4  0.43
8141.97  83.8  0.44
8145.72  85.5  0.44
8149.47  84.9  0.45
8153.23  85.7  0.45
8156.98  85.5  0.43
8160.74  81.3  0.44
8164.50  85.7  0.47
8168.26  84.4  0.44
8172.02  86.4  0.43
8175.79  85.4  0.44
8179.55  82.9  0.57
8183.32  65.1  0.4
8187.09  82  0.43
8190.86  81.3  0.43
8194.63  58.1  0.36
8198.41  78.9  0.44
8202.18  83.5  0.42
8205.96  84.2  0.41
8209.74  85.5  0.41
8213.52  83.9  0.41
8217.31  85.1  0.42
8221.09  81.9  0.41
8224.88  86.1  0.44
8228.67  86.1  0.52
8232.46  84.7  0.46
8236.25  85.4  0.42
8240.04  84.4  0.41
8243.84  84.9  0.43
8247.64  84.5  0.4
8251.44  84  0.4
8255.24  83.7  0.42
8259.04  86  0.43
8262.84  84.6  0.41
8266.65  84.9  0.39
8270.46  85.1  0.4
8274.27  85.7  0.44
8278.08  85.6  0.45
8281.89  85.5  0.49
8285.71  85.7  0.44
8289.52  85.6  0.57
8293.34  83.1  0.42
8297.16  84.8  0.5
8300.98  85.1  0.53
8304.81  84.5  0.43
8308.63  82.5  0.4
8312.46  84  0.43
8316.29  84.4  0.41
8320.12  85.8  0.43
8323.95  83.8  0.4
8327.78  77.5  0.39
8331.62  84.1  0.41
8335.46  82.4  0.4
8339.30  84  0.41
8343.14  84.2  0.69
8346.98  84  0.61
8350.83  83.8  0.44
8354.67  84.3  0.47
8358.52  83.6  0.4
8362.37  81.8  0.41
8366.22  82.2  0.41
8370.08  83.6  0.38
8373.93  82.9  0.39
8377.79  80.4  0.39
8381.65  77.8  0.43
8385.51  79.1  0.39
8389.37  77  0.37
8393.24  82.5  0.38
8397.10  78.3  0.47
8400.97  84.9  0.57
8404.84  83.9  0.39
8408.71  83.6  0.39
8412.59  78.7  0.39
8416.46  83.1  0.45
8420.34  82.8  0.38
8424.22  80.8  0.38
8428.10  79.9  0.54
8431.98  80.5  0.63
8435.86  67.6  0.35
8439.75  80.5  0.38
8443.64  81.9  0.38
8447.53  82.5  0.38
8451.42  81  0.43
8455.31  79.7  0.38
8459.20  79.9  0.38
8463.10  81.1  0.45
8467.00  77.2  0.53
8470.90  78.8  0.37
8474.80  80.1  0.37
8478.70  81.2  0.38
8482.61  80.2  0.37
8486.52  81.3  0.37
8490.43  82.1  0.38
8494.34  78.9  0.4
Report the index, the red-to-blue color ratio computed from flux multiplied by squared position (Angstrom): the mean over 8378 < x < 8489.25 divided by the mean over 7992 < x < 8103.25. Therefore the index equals 1.05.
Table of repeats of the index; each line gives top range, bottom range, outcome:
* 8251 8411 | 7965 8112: 1.07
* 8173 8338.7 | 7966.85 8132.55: 1.05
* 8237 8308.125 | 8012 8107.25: 1.06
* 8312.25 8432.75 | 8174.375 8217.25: 1.08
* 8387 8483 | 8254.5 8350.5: 0.98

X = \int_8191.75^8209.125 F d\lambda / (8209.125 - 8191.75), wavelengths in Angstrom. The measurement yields 77.2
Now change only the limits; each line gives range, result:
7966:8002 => 82.3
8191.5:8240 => 82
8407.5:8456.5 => 80.2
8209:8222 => 84.1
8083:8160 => 84.7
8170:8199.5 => 77.5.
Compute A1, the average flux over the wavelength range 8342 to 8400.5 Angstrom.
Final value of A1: 81.7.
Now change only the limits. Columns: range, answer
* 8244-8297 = 84.9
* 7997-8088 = 83.6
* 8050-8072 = 84.1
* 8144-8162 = 84.7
